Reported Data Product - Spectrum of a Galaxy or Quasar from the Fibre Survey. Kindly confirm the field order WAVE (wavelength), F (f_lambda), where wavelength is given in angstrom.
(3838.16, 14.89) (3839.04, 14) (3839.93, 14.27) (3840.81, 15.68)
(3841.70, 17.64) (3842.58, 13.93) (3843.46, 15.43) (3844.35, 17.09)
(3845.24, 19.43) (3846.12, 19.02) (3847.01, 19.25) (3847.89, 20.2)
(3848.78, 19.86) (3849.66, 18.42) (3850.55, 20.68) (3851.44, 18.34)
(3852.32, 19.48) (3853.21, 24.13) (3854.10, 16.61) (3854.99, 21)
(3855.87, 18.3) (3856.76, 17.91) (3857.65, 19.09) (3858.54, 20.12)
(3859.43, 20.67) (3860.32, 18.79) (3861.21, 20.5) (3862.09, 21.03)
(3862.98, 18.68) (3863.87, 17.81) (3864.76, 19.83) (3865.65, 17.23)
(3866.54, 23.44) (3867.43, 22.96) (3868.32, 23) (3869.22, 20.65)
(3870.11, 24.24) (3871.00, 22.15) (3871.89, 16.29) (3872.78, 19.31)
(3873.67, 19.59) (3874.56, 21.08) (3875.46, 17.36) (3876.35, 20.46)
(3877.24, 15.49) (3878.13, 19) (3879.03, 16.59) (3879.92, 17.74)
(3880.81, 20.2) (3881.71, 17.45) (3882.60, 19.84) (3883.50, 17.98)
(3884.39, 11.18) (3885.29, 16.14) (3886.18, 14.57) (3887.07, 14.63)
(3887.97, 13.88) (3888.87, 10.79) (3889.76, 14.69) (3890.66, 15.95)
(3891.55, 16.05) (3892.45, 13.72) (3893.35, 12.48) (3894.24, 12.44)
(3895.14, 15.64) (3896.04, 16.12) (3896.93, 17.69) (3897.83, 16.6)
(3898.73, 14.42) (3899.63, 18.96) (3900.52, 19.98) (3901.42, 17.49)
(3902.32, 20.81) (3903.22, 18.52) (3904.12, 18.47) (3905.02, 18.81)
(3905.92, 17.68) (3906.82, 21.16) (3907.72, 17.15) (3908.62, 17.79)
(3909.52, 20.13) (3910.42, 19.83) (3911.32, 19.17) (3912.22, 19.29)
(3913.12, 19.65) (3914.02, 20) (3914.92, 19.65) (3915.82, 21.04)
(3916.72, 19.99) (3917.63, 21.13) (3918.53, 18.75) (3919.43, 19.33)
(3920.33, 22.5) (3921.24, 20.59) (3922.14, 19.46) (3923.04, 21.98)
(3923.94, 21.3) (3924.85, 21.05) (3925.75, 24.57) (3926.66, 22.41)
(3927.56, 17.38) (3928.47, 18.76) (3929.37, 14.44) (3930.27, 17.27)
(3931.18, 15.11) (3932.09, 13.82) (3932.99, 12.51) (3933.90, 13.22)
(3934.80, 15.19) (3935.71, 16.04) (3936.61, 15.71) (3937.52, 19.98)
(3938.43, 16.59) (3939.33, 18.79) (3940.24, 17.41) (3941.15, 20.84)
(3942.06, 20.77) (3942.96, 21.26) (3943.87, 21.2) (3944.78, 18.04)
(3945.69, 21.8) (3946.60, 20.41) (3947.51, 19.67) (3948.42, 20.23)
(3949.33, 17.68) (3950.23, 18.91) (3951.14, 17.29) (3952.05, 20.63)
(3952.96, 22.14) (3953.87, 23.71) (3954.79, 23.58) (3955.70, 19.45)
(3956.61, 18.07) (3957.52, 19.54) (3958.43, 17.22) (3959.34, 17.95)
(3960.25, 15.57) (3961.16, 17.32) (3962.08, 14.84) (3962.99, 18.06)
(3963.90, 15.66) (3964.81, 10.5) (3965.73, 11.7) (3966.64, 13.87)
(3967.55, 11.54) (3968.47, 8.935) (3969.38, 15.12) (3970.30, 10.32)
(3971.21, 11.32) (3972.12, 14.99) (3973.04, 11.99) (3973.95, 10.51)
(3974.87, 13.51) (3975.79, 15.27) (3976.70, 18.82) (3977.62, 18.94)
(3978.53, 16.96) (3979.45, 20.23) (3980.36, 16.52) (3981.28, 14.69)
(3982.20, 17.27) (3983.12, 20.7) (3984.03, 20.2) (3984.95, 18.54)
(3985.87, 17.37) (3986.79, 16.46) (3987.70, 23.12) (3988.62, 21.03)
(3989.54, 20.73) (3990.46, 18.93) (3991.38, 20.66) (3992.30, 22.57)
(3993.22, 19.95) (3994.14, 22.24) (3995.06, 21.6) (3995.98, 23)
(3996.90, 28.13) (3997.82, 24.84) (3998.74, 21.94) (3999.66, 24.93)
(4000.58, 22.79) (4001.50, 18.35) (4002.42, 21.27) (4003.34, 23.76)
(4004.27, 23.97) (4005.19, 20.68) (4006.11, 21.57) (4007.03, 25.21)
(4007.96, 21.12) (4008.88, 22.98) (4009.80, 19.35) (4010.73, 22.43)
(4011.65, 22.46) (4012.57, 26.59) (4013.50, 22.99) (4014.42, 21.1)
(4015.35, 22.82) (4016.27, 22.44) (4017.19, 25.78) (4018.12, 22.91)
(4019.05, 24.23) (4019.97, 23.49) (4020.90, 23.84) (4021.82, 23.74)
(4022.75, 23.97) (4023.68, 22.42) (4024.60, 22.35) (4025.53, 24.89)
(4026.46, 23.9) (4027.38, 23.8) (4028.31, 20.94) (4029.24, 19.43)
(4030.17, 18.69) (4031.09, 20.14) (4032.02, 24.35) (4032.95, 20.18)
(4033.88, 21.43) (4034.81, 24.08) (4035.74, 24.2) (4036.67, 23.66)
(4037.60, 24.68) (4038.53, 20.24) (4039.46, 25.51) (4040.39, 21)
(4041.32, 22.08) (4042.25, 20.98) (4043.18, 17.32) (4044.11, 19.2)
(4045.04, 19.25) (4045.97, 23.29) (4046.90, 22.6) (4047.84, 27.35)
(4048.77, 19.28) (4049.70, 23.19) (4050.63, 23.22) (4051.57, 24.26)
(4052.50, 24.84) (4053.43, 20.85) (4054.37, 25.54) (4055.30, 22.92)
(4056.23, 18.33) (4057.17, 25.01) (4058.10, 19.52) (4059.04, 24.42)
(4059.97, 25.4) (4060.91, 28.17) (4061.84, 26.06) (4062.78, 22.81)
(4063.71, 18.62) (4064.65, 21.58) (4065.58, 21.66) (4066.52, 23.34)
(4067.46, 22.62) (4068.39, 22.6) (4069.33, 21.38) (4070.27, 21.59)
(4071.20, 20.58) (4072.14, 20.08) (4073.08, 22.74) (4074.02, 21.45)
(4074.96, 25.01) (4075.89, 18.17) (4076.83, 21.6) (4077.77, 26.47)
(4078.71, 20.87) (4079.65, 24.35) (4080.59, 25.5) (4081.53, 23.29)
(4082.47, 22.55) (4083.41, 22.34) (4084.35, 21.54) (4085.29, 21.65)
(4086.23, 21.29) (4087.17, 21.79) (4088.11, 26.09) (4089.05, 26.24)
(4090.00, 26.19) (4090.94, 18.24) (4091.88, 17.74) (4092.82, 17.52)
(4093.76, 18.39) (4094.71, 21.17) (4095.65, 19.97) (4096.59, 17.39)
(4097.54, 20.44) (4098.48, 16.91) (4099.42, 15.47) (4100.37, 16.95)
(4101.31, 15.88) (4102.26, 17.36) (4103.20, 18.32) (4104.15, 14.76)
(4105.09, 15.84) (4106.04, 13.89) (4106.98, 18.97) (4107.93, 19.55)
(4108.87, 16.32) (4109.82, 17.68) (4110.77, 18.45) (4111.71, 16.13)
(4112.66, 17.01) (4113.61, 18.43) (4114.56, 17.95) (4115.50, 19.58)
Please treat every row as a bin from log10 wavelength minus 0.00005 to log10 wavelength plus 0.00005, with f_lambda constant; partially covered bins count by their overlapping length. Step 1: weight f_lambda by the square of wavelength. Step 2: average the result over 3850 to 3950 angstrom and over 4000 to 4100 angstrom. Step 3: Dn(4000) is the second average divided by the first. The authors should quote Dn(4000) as 1.29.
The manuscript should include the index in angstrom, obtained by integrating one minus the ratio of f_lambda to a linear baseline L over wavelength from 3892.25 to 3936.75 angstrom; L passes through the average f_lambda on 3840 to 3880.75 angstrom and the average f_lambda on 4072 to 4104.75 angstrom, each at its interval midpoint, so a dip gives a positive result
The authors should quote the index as 3.13 angstrom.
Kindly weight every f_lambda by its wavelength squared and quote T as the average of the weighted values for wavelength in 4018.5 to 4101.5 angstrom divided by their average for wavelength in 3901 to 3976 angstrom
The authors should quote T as 1.3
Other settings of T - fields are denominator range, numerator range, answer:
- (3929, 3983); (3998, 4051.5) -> 1.38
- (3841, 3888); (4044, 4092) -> 1.33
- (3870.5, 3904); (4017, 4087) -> 1.45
